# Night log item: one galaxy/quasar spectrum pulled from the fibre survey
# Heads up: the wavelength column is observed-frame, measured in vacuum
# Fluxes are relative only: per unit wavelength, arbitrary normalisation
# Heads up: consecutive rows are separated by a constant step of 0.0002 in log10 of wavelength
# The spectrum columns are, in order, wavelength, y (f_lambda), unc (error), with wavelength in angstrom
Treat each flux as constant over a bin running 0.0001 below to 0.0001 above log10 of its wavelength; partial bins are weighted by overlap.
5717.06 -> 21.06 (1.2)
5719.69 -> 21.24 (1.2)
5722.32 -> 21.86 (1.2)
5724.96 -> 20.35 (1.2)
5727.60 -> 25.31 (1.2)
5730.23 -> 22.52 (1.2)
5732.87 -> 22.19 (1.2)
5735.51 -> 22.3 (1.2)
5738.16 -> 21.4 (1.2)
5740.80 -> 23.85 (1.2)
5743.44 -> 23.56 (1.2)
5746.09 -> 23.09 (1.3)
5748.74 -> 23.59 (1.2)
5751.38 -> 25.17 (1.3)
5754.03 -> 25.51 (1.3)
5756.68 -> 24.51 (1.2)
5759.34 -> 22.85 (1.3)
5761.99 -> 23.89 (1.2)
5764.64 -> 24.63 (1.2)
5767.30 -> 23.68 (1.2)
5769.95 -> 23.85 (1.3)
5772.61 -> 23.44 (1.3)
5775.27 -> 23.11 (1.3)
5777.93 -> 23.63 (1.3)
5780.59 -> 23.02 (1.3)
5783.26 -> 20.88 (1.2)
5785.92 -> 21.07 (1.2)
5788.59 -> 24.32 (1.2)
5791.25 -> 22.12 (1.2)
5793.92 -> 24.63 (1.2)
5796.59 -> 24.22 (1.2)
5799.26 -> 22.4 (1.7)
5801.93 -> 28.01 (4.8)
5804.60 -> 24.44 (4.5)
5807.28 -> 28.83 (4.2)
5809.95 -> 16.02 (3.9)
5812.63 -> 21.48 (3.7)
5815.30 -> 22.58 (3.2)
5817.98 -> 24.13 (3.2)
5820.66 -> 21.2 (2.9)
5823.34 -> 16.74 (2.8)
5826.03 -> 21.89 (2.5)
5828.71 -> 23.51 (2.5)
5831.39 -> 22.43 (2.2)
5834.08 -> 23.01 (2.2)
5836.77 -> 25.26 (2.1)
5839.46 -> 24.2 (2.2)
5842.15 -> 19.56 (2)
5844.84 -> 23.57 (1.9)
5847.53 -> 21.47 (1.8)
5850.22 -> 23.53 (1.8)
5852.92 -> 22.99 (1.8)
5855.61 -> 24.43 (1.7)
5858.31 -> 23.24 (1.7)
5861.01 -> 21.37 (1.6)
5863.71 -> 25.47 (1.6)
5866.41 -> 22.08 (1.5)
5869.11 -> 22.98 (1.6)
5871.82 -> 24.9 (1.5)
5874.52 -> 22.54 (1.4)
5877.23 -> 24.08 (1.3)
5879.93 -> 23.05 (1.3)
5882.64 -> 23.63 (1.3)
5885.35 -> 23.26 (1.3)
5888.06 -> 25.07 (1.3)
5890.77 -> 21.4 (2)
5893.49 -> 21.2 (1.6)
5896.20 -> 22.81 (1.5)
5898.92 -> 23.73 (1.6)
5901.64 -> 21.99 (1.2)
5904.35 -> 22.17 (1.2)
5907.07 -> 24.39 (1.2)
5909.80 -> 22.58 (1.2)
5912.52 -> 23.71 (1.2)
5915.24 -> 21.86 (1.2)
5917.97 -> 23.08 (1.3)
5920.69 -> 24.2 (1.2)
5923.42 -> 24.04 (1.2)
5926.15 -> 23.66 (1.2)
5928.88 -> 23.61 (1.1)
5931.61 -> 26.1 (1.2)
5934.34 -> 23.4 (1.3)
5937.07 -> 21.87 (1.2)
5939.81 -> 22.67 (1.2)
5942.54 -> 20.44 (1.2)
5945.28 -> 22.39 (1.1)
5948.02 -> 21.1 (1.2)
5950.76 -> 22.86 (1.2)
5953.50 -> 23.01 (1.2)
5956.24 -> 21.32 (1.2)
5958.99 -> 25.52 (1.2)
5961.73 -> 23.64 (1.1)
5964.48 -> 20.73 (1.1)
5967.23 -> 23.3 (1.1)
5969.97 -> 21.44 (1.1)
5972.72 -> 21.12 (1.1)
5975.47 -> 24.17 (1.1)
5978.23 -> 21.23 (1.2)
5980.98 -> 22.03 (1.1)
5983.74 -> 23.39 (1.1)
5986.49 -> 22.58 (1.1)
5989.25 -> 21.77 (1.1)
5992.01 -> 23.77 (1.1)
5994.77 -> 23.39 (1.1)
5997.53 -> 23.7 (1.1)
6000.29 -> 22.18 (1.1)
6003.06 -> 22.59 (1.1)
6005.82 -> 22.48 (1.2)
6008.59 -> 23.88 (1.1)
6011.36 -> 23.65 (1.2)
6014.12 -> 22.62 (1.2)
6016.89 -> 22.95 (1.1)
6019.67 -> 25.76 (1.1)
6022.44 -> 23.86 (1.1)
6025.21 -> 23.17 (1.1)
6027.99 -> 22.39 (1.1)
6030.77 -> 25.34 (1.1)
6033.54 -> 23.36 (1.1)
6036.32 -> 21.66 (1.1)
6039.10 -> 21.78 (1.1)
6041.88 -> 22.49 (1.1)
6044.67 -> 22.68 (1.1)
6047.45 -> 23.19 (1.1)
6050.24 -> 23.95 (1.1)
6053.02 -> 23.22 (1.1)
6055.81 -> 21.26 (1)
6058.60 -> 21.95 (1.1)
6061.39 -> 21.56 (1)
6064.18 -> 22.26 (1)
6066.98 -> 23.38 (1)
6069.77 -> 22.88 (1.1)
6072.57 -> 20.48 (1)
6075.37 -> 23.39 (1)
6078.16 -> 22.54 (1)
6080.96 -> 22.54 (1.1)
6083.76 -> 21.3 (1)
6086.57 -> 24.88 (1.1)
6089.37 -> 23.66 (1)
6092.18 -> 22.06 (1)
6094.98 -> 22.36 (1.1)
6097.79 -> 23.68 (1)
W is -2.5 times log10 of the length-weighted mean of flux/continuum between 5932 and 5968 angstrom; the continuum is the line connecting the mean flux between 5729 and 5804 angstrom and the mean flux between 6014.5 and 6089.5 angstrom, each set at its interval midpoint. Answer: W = 0.02 mag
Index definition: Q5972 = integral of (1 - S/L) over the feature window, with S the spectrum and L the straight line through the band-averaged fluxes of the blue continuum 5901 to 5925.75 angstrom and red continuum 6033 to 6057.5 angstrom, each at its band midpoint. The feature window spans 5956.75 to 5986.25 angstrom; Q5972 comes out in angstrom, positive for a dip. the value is 0.4 angstrom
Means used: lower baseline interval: 23.2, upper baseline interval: 22.6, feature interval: 22.6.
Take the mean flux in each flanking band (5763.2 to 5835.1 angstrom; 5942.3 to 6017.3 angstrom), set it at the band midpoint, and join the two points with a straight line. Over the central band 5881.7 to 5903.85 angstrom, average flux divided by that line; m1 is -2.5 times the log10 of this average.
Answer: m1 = 0.00 mag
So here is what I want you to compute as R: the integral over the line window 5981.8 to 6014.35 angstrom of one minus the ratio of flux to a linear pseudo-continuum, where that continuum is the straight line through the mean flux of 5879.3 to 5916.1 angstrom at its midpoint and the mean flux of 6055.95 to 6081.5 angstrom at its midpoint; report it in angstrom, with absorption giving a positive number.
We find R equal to -0.7 angstrom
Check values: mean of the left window 22.9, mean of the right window 22.3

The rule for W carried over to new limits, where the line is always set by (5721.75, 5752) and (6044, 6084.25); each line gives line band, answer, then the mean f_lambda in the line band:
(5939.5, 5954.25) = 0.03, 22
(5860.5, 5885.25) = -0.03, 23.4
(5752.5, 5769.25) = -0.06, 24.2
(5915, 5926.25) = -0.04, 23.5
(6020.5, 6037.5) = -0.04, 23.4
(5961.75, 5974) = 0.04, 21.9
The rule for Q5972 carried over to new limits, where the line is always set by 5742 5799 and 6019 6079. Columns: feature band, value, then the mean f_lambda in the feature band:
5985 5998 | 0.0 angstrom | 23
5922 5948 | 0.1 angstrom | 23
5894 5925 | 0.1 angstrom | 23.1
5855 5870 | 0.1 angstrom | 23.2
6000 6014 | 0.0 angstrom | 23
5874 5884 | -0.1 angstrom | 23.4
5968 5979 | 0.4 angstrom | 22.1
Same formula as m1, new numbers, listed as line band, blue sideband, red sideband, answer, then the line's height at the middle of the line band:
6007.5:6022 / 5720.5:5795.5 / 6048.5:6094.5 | -0.05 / 22.7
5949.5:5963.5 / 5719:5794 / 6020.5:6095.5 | -0.01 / 22.9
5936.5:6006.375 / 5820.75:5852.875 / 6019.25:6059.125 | 0.01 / 22.8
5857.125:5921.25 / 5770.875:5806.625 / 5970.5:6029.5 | 0.01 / 23.3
